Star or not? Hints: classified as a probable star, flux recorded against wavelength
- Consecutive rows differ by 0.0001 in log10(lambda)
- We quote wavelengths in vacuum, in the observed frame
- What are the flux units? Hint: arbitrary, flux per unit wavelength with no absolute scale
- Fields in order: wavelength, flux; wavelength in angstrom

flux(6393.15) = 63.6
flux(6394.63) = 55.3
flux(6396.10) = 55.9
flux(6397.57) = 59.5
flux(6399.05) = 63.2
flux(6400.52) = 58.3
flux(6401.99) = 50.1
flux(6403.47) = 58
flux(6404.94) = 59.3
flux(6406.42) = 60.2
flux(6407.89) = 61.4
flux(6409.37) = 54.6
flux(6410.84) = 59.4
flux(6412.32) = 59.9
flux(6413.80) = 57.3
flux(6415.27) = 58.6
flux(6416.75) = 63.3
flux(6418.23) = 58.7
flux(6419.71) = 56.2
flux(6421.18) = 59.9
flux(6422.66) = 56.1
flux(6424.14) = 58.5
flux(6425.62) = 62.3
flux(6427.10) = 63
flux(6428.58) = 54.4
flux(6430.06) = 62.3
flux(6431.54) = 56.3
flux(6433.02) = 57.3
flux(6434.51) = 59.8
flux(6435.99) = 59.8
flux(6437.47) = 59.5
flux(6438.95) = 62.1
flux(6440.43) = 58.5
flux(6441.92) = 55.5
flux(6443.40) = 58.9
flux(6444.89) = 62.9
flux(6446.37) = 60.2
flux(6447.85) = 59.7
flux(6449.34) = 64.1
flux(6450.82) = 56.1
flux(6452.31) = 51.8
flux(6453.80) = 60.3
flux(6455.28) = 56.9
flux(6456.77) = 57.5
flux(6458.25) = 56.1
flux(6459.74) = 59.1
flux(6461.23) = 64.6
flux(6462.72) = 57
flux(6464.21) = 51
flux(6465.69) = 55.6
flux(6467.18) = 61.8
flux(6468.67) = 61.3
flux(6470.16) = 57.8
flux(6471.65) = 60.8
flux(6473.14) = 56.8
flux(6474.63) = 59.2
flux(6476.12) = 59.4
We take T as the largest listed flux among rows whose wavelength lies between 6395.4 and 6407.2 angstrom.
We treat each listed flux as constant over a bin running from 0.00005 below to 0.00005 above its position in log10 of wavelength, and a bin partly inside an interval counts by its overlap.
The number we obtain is 63.2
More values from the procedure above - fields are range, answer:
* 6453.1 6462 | 64.6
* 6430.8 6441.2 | 62.1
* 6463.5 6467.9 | 61.8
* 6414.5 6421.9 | 63.3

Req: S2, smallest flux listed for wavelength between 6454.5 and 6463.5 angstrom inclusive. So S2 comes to 56.1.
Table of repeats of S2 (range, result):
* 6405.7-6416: 54.6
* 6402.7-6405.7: 58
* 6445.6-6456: 51.8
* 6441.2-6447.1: 55.5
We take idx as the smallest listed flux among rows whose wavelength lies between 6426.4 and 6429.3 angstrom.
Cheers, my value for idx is 54.4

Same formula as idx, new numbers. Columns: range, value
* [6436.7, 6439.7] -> 59.5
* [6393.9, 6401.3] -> 55.3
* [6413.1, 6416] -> 57.3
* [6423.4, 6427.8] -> 58.5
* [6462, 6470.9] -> 51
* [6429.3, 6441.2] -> 56.3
